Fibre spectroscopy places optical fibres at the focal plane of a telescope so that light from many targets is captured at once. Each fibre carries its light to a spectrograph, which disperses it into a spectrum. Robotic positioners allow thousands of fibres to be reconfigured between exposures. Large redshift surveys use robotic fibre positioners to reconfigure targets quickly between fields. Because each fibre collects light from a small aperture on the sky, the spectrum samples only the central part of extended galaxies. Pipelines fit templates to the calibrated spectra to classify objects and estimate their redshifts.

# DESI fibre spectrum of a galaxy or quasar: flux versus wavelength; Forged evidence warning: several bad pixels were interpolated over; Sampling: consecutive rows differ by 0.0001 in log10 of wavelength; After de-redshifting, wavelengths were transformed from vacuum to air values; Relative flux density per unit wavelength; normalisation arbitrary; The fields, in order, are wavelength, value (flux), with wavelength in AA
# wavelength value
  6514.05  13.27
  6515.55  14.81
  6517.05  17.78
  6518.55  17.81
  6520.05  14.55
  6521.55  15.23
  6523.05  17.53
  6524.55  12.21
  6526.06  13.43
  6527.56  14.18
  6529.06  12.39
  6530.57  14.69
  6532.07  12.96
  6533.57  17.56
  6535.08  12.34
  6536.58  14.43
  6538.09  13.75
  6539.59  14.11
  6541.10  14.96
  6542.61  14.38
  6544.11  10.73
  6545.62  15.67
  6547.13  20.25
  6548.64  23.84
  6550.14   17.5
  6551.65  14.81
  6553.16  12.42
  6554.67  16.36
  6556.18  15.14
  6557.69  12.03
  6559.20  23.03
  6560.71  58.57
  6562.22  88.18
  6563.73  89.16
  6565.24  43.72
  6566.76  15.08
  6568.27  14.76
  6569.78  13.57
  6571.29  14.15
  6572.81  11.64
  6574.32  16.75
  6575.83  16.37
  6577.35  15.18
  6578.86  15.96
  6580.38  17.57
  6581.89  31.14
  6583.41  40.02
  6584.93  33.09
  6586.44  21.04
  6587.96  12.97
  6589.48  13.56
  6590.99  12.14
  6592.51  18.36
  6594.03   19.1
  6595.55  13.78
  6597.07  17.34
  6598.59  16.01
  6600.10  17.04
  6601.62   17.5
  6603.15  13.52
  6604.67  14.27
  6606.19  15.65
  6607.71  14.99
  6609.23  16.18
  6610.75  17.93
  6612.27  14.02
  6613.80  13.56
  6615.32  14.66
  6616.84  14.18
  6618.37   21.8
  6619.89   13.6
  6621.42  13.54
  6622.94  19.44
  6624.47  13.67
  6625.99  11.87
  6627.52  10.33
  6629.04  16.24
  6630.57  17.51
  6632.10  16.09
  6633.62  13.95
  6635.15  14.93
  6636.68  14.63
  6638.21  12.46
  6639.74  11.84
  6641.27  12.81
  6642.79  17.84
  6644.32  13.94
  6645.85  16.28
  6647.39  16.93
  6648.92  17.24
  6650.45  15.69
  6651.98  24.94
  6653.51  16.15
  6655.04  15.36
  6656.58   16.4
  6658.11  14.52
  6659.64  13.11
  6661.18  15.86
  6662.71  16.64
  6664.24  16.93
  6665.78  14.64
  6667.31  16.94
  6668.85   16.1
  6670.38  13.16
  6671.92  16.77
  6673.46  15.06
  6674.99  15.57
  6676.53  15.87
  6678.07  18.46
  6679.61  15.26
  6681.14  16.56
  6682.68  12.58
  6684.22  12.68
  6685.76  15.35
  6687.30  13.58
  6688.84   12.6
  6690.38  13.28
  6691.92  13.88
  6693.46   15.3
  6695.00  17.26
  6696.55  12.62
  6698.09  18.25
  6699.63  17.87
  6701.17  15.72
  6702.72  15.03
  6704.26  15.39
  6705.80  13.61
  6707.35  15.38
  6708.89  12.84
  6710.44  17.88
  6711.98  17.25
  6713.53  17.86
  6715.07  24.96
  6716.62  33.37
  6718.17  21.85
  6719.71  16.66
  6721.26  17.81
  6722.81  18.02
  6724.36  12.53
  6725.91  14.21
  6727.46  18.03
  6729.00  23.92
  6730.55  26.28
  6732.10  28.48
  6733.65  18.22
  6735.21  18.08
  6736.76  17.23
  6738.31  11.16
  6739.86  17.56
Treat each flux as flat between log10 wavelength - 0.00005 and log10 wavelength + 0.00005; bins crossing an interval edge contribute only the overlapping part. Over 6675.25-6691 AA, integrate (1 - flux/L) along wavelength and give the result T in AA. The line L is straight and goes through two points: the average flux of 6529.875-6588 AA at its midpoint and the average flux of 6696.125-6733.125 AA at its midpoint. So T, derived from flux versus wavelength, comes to 3.9 AA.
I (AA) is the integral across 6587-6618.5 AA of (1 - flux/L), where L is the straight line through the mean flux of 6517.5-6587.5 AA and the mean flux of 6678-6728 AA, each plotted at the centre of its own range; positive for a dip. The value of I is 6.6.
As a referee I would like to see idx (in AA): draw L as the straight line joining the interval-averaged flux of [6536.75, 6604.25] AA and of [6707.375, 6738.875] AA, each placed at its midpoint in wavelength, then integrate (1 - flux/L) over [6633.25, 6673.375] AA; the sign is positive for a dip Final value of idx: 9.47 AA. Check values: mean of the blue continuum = 21.9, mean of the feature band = 15.6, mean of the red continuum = 19.3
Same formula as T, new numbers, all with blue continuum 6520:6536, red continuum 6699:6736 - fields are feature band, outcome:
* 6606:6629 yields 1.9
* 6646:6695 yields 5.6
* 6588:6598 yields 0.2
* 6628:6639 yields 1.2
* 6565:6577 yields -1.4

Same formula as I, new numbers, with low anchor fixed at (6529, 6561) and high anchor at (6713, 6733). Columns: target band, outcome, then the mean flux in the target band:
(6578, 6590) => -3.7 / 23.3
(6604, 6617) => 2.4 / 15.1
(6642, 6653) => 1.0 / 17.5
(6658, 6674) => 3.5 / 15.5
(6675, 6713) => 9.7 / 15.2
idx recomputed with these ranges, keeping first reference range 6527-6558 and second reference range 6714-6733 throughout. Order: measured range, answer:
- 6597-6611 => 1.0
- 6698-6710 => 3.0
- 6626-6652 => 4.6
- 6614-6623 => 1.0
